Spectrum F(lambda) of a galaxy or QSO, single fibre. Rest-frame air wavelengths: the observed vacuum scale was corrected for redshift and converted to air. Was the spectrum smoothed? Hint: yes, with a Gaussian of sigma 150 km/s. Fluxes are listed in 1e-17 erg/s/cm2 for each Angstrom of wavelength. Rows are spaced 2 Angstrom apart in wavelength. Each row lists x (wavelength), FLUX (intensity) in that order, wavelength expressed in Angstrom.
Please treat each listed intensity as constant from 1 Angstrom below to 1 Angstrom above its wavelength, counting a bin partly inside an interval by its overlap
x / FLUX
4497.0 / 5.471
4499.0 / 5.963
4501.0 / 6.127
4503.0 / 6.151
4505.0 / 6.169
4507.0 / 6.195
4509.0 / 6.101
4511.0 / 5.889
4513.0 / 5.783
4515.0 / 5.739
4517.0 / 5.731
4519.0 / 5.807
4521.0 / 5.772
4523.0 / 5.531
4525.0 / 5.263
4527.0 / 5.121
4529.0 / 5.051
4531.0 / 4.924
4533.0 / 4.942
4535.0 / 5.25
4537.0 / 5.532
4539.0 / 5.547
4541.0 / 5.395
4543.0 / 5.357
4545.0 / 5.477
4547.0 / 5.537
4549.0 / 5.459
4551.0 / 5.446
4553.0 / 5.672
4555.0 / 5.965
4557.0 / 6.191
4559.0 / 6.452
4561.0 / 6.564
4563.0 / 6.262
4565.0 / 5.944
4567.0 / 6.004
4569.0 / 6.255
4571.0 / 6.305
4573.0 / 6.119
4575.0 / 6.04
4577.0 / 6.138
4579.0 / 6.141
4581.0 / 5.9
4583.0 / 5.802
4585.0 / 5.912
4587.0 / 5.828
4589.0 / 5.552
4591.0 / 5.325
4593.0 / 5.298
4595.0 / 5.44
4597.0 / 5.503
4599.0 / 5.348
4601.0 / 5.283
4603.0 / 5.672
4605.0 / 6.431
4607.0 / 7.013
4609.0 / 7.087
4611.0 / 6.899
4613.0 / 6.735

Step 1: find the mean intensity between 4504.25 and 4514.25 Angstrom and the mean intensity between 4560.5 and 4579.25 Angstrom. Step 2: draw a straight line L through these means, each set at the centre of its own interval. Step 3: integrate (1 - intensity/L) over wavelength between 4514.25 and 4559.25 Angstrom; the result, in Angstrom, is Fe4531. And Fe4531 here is 4.2 Angstrom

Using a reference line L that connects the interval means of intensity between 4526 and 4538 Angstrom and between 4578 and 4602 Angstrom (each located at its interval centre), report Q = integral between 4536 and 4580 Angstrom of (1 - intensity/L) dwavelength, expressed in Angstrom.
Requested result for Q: -4.5 Angstrom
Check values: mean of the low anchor 5.14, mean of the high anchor 5.61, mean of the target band 5.9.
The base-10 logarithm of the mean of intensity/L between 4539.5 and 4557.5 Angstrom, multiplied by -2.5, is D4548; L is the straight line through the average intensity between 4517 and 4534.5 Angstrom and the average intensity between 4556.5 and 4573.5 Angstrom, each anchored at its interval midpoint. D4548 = 0.05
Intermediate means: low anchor 5.32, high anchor 6.24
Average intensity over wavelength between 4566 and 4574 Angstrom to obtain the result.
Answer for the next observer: 6.17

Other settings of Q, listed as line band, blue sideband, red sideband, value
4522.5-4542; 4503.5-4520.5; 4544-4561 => 2.1 Angstrom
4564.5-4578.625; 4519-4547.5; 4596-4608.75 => -1.1 Angstrom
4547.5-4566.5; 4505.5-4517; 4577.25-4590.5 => -0.3 Angstrom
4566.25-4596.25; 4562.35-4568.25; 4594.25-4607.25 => 0.3 Angstrom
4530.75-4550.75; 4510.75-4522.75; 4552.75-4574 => 2.1 Angstrom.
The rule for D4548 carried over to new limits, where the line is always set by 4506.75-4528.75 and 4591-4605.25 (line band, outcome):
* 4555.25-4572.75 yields -0.119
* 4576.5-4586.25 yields -0.080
